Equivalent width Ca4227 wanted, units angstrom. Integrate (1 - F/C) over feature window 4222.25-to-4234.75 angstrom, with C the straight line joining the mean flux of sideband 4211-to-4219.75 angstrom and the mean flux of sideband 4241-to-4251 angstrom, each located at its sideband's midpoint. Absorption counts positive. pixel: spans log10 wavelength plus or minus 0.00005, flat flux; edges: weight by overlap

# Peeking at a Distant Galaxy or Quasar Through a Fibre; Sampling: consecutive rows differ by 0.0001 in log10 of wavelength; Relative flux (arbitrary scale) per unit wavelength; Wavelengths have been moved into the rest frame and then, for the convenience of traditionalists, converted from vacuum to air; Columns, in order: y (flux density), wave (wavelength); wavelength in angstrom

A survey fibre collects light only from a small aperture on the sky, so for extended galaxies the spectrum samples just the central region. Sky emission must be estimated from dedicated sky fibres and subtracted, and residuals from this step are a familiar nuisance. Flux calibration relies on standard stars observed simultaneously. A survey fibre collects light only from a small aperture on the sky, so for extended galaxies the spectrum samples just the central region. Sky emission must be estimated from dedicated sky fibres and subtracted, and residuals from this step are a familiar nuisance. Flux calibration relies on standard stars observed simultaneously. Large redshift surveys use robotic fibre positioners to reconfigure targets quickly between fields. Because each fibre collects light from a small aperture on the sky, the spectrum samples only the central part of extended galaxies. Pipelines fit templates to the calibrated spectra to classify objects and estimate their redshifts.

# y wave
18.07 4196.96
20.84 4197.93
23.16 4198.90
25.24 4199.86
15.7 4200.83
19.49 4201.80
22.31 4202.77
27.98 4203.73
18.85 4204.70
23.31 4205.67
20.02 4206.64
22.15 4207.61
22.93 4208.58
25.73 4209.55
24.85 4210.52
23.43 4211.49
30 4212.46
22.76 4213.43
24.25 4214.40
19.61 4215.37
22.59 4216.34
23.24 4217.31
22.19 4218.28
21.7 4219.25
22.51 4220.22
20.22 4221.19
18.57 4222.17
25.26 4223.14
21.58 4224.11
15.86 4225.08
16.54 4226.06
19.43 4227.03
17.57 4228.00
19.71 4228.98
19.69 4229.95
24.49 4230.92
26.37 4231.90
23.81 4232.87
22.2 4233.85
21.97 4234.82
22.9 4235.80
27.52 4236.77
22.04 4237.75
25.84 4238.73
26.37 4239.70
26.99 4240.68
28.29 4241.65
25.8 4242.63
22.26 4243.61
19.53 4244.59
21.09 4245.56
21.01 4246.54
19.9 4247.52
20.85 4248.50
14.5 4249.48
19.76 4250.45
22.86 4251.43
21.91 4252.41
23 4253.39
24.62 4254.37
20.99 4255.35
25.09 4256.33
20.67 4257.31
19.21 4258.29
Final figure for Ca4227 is 0.8 angstrom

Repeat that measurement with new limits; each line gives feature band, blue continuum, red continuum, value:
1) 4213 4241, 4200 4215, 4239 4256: 0.6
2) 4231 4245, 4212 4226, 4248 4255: -2.0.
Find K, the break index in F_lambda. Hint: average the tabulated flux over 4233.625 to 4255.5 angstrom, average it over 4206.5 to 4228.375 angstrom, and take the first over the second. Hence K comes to 1.04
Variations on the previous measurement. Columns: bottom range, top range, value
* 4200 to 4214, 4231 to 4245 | 1.07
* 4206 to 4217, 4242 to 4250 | 0.88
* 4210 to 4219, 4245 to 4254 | 0.87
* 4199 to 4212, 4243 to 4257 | 0.95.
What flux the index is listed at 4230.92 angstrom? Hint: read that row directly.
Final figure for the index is 24.49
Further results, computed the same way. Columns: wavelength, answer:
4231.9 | 26.37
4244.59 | 19.53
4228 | 17.57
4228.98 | 19.71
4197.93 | 20.84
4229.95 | 19.69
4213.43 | 22.76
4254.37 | 24.62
